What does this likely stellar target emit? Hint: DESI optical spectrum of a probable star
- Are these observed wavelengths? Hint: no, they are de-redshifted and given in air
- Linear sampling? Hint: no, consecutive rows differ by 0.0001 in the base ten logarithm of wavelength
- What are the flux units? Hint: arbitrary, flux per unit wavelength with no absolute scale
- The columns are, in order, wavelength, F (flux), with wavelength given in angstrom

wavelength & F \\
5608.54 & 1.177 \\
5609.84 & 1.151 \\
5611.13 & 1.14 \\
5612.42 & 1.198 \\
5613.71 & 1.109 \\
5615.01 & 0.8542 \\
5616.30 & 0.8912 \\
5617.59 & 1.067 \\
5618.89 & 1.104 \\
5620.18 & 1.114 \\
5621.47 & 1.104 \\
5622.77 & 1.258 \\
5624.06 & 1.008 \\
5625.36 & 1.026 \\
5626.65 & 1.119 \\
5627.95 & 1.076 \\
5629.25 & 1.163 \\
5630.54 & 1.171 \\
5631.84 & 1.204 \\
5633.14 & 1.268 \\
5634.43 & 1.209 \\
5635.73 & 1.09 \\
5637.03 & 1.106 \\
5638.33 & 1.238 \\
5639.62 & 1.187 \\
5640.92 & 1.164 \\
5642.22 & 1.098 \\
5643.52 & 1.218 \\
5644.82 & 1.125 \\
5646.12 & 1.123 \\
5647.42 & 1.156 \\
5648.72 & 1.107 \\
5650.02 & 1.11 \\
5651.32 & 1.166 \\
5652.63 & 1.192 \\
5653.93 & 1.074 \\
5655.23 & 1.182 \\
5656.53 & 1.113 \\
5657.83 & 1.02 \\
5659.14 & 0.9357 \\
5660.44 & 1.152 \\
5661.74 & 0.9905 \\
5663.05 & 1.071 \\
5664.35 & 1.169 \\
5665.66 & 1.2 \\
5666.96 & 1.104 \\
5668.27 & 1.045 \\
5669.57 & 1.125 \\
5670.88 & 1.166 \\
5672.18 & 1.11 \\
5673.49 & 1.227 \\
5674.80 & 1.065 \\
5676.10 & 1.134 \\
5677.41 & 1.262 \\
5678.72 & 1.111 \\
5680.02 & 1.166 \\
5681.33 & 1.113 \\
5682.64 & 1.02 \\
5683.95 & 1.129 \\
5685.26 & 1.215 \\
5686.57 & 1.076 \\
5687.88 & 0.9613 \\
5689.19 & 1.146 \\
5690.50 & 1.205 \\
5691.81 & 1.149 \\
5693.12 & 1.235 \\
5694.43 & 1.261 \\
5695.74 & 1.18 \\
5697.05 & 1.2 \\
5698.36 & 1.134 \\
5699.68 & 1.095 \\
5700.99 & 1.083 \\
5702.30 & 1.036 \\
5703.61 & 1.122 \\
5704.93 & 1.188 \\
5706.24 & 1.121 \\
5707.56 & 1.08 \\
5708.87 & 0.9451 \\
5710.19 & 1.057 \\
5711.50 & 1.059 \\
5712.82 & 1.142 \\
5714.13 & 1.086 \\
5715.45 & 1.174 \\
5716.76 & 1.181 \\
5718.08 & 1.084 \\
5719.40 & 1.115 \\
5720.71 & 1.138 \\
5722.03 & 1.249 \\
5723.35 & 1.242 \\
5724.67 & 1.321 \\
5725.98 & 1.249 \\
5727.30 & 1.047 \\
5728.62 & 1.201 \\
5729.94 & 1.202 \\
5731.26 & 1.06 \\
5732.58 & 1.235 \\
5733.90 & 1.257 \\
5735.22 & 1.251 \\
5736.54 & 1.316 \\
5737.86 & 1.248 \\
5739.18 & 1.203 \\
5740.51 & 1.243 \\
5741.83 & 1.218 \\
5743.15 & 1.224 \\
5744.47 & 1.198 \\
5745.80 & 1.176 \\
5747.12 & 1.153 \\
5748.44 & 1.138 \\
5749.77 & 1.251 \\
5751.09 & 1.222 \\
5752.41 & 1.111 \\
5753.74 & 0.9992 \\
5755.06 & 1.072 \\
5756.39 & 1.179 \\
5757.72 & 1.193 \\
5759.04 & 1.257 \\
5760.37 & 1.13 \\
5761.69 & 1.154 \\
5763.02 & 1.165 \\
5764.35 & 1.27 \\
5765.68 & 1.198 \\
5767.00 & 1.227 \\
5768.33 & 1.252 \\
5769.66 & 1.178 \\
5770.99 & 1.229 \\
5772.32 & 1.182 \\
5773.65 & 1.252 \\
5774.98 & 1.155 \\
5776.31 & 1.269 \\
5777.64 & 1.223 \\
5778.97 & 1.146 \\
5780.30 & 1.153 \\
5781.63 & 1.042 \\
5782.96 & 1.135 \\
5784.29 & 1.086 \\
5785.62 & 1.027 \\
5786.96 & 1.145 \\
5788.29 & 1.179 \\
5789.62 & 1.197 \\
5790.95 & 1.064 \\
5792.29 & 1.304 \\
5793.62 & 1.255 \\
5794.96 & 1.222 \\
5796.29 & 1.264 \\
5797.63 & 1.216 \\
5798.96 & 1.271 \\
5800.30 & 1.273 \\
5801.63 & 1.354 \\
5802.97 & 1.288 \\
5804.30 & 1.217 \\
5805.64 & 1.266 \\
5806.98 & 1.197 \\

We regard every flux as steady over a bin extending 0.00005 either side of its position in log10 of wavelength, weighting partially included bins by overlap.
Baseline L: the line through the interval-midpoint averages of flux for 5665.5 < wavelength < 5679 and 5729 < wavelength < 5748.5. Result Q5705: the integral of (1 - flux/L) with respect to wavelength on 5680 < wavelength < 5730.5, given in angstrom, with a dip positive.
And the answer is 1.6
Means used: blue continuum 1.14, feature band 1.14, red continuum 1.21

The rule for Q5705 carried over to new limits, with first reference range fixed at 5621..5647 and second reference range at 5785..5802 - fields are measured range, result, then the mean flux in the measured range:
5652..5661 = 0.5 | 1.1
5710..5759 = 0.4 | 1.18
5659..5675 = 0.7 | 1.11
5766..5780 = -0.1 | 1.21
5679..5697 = 0.4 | 1.14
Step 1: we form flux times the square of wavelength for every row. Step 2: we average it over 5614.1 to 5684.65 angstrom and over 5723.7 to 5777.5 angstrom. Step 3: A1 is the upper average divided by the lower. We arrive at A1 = 1.11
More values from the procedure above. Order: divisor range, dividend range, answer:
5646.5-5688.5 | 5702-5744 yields 1.07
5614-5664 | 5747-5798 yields 1.11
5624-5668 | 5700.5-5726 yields 1.03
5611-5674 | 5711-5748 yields 1.10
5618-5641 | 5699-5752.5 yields 1.05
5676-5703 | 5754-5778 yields 1.08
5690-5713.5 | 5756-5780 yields 1.09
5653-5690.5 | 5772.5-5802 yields 1.11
